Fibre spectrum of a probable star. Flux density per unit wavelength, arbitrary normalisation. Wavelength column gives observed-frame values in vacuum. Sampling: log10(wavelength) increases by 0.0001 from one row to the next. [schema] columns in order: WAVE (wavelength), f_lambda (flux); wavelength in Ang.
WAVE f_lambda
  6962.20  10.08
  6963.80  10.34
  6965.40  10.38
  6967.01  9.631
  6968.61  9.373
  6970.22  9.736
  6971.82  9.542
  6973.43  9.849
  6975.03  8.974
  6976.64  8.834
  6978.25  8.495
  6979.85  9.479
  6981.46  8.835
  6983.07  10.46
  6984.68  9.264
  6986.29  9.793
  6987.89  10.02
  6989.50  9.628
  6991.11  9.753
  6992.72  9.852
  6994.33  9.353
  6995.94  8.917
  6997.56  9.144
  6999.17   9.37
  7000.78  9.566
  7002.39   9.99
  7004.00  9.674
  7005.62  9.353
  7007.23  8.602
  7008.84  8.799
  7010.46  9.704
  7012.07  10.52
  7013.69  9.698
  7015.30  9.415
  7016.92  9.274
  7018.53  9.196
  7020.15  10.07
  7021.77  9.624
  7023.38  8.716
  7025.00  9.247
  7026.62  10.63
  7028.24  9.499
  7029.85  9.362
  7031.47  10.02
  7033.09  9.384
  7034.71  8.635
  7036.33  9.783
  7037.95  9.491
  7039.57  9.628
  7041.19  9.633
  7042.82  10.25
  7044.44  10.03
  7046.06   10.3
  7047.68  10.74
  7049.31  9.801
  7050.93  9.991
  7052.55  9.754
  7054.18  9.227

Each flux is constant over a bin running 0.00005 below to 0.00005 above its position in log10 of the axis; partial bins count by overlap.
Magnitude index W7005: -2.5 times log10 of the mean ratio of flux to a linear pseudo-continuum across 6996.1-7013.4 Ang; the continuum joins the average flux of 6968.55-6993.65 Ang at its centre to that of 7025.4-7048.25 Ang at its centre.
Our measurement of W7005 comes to 0.02 mag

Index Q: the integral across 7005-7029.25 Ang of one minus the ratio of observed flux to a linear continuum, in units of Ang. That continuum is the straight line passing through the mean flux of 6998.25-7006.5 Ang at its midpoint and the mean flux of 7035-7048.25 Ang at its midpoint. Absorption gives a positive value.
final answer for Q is 0.54 Ang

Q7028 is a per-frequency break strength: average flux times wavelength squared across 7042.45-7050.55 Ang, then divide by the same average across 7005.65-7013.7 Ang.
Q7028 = 1.09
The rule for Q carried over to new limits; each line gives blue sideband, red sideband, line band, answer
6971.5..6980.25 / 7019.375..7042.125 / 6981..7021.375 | -0.84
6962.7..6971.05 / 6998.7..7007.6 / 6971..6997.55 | 0.72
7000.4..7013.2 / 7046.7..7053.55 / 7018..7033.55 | 0.27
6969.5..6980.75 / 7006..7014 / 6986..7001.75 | -0.29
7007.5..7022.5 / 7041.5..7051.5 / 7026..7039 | 0.39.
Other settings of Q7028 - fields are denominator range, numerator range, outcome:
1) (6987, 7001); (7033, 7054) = 1.04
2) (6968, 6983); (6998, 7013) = 1.03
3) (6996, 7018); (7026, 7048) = 1.04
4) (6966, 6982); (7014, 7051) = 1.06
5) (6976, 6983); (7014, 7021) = 1.06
